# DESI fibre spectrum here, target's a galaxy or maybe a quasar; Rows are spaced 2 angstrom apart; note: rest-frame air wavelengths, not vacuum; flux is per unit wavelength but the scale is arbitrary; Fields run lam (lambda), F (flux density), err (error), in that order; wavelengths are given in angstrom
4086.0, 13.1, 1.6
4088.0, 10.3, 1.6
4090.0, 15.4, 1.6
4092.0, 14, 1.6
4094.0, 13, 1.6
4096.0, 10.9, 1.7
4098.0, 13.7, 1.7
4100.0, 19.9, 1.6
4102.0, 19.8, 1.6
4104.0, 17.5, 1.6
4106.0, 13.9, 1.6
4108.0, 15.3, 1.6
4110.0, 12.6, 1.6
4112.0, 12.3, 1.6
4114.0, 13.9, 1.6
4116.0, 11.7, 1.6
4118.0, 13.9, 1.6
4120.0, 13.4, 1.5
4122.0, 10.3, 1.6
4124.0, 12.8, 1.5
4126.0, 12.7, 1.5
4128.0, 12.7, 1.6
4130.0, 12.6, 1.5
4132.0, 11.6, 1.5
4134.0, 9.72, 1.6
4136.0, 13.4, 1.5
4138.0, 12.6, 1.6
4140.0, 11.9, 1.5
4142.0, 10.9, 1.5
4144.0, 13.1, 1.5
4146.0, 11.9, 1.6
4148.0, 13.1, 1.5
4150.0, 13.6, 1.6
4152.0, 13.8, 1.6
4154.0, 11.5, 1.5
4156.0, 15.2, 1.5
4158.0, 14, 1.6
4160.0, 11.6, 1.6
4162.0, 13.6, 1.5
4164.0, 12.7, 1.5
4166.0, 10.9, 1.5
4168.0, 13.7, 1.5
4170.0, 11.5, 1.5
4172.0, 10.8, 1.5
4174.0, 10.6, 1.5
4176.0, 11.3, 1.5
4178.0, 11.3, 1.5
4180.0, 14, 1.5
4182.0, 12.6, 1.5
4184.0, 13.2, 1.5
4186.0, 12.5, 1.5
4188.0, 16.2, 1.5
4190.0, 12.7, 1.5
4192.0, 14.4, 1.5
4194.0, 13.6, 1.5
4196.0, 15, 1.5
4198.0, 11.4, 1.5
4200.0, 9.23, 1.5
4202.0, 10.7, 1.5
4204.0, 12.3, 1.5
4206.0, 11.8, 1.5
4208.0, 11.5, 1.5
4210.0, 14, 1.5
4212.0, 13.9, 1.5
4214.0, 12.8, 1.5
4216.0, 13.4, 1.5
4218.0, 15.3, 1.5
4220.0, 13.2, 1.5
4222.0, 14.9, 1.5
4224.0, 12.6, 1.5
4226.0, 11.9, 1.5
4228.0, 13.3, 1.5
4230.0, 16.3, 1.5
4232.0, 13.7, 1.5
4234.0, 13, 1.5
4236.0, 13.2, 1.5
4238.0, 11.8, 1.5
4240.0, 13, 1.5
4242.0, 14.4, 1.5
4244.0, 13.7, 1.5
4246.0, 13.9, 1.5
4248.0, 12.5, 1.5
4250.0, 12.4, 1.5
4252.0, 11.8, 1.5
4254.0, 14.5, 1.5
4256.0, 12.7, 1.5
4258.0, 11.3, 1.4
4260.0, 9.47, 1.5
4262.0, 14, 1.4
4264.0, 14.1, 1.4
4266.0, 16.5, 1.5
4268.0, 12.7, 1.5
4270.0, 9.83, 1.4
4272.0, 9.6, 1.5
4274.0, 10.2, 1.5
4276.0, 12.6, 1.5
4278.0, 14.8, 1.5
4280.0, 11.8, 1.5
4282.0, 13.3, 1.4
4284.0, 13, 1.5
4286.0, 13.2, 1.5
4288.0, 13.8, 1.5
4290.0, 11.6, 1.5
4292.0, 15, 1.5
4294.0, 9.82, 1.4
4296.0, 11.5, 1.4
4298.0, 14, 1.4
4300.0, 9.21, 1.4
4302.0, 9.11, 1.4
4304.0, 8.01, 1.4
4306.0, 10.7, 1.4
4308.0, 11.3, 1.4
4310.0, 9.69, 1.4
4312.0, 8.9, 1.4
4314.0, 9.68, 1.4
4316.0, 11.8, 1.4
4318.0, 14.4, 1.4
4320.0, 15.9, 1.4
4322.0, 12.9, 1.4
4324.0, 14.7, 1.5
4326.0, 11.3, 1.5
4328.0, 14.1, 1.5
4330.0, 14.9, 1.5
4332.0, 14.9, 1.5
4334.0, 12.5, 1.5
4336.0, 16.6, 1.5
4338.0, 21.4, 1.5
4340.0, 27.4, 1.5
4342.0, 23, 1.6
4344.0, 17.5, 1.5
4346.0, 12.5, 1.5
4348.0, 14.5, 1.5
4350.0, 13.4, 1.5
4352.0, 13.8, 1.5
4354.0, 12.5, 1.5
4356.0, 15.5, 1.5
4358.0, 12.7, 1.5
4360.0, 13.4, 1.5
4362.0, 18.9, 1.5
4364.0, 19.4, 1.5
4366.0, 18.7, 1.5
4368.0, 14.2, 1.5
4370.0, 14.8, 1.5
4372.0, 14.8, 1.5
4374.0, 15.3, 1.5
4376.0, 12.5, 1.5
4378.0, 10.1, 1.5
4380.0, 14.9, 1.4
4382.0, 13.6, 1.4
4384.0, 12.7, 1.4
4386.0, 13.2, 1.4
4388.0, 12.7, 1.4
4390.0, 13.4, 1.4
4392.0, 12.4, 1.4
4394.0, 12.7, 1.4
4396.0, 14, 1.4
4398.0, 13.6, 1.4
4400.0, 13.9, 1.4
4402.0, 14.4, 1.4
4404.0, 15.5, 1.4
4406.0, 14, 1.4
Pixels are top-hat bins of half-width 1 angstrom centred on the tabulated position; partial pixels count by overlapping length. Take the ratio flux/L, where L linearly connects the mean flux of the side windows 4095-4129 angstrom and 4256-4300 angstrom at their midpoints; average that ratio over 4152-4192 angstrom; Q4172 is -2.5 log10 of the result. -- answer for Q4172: 0.06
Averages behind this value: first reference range 14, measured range 12.7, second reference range 12.4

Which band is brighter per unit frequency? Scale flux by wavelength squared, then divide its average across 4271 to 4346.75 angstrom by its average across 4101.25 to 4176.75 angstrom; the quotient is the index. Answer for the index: 1.1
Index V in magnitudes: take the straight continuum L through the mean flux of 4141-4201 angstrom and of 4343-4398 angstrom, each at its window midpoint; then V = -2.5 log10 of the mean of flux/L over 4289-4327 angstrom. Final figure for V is 0.188 mag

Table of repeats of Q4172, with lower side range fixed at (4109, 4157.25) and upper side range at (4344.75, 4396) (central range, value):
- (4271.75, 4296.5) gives 0.09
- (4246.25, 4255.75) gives 0.04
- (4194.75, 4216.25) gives 0.06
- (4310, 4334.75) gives 0.08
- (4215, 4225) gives -0.06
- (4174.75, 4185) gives 0.04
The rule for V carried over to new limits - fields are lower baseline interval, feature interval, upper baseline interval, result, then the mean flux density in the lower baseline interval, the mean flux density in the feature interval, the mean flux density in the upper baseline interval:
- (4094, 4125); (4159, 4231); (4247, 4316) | 0.013 mag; 14.1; 12.8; 11.8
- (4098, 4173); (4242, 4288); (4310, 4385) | 0.118 mag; 13.2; 12.7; 14.8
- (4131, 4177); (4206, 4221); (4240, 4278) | -0.071 mag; 12.3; 13.3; 12.6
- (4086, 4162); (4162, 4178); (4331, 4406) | 0.159 mag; 13.3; 11.7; 15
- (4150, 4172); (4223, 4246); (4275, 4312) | -0.100 mag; 12.8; 13.4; 11.7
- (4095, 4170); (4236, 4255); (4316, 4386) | 0.089 mag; 13.2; 13.1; 15.2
